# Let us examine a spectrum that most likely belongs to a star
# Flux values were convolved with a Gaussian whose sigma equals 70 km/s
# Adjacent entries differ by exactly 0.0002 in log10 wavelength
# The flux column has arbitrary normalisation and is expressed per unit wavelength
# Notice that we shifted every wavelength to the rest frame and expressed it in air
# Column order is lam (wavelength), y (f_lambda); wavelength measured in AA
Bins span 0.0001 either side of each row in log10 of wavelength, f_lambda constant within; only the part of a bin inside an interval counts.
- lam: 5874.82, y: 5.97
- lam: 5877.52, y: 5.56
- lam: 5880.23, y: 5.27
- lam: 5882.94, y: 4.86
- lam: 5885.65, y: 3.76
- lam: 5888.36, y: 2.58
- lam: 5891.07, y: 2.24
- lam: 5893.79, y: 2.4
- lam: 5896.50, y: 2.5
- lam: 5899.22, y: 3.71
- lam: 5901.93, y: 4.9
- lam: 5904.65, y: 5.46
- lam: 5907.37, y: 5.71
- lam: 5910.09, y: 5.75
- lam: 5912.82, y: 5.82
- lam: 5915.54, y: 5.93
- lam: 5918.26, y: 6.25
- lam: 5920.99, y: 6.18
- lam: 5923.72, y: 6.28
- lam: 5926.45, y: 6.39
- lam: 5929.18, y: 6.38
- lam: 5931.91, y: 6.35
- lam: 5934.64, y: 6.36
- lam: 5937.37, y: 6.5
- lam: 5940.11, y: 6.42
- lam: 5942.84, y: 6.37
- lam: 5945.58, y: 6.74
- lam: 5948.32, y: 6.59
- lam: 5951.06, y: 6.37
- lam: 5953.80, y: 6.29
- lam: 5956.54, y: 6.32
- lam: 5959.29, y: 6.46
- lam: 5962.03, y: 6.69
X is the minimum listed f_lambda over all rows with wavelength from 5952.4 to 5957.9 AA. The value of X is 6.29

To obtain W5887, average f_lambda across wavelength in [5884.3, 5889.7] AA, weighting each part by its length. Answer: 3.17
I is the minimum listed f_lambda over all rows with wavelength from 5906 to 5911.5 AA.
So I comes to 5.71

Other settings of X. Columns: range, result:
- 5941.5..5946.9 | 6.37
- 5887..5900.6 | 2.24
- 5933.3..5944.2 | 6.36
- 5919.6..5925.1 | 6.18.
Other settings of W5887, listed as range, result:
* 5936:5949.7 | 6.52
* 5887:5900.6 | 2.69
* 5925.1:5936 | 6.37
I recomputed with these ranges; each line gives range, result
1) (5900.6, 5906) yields 4.9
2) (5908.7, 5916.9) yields 5.75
